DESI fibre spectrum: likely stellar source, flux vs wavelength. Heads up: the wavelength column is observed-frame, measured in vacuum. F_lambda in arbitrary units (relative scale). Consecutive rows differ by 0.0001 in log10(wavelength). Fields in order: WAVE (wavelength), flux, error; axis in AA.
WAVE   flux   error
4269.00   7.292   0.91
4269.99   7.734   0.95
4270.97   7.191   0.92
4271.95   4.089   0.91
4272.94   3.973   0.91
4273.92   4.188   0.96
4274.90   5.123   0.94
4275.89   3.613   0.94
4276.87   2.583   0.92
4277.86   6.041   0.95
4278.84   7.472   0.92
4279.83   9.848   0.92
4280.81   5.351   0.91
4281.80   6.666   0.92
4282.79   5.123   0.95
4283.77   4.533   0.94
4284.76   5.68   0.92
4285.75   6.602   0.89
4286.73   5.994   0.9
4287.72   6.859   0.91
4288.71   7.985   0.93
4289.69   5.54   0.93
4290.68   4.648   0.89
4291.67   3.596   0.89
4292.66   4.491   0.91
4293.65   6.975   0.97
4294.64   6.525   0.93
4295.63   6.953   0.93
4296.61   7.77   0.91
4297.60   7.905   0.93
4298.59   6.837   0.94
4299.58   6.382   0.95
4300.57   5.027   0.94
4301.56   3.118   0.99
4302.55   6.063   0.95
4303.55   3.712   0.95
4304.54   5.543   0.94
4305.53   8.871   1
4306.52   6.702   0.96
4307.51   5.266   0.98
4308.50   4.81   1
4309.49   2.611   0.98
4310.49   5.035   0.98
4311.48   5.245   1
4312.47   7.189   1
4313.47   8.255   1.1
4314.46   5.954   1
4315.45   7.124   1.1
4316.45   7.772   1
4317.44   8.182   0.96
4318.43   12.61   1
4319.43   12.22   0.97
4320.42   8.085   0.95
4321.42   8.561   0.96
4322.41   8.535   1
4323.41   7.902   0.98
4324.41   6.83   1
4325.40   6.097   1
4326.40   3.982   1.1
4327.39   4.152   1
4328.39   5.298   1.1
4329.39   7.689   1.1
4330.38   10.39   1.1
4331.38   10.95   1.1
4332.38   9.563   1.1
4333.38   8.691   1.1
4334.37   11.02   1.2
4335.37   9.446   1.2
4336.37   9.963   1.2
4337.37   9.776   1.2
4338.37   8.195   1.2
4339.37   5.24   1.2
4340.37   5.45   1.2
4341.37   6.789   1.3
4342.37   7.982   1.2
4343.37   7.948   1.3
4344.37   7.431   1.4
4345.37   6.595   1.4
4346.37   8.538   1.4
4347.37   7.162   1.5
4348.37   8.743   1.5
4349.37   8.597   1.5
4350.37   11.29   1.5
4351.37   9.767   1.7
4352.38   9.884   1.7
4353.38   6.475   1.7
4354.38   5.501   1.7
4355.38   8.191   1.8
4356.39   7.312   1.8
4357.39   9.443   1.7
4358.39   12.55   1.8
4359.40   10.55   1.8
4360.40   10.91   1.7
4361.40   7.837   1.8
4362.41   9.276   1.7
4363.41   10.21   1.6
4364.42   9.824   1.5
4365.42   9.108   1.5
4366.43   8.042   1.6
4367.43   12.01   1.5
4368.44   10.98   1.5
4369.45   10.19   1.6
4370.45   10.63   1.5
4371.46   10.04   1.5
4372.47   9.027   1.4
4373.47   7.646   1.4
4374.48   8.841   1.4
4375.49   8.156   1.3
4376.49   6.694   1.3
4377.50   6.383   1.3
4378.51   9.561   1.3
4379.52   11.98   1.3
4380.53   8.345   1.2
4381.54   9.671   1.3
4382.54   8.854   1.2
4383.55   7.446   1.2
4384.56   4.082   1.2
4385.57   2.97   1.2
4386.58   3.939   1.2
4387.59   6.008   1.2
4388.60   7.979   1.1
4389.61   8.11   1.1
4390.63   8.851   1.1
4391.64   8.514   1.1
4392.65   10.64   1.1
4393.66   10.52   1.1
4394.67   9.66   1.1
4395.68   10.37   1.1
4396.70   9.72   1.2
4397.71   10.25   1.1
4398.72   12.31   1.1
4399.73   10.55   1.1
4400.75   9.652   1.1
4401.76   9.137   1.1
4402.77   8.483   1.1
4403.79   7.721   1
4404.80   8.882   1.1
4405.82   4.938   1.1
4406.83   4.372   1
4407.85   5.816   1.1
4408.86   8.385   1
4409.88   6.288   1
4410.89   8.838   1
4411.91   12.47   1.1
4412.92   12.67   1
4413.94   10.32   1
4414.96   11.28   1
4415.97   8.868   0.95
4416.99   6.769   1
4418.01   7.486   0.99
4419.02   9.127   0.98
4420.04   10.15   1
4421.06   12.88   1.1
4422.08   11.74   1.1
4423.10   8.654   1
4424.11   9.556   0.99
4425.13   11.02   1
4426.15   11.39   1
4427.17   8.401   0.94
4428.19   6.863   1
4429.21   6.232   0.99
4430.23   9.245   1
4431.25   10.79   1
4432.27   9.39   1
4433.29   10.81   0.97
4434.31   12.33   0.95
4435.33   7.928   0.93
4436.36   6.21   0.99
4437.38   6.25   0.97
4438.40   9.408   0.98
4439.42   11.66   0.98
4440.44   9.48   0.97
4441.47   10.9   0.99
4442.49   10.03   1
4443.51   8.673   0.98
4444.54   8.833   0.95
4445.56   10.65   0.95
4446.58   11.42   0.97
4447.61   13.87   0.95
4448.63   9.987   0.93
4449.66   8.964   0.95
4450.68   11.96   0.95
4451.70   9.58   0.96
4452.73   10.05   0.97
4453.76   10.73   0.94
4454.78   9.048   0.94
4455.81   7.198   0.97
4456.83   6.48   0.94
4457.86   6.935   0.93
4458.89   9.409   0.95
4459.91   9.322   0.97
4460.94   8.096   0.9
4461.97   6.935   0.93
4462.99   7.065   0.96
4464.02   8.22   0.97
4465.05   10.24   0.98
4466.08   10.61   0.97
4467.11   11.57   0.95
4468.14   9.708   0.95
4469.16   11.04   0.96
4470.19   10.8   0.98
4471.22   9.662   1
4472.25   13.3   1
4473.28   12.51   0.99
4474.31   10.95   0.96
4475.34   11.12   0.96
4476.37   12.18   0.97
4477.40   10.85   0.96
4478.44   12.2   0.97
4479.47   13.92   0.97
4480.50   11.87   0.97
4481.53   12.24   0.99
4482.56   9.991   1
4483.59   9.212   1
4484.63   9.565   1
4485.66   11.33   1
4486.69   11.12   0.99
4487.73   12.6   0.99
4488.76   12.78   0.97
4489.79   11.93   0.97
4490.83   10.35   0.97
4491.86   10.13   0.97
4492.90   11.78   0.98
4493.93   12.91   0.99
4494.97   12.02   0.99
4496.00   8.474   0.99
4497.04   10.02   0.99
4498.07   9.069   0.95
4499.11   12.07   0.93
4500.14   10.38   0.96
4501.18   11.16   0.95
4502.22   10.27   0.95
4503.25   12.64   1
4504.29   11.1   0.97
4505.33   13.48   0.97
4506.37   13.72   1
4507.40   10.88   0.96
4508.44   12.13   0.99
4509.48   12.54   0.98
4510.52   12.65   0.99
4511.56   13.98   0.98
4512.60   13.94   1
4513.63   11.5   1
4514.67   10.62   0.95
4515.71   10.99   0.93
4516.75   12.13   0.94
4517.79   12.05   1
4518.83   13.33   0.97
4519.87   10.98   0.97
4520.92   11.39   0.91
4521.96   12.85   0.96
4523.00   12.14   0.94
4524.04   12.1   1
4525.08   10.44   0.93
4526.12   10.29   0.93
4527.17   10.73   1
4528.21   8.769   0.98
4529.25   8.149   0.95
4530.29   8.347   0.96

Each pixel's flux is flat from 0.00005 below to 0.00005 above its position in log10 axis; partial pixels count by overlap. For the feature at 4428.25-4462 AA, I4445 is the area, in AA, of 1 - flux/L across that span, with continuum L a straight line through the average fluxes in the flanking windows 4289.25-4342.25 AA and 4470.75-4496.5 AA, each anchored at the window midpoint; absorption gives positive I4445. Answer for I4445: 3.3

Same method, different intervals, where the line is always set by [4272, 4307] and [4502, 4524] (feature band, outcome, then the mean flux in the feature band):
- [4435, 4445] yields 1.1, 8.95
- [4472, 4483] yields -0.7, 11.9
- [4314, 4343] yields -4.9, 8.09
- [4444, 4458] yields 0.9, 9.76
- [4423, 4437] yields 0.9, 9.19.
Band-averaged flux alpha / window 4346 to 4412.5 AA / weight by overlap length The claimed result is 8.72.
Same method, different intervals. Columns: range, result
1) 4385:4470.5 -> 9.17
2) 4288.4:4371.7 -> 7.77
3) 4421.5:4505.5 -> 10.2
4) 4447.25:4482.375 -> 10.2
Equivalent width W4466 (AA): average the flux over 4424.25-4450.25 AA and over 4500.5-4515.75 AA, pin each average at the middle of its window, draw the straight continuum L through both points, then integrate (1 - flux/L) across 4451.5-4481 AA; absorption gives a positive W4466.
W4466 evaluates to 1.7 AA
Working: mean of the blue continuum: 9.63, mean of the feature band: 10.1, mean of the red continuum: 12.1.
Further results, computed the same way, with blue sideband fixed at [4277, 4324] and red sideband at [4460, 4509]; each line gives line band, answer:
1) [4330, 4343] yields -2.3 AA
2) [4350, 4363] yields -2.0 AA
